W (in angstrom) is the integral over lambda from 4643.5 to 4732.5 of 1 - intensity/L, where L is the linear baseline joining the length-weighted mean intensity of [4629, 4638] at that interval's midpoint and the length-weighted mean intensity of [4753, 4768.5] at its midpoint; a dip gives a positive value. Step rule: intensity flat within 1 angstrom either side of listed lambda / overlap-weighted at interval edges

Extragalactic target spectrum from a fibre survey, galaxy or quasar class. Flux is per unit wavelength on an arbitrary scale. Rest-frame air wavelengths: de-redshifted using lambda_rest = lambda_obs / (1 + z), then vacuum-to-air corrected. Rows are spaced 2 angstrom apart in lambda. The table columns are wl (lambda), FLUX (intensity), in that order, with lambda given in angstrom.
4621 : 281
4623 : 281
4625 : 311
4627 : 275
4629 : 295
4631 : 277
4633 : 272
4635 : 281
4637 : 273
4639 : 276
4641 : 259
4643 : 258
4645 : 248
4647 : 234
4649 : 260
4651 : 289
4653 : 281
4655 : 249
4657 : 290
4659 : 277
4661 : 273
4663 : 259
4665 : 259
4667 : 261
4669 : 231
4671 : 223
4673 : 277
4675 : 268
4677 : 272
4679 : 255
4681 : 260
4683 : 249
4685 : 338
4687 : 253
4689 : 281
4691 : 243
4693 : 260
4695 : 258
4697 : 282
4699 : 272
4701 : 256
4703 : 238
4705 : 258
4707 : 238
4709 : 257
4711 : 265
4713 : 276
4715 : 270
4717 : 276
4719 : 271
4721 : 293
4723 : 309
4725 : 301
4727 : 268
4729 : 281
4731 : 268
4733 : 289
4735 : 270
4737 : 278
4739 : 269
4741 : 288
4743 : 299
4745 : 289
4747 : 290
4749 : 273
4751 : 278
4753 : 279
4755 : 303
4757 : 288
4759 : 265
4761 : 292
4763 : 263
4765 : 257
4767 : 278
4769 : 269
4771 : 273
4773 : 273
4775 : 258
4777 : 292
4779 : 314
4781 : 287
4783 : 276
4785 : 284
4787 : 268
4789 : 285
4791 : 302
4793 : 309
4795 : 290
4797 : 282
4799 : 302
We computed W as 3.6 angstrom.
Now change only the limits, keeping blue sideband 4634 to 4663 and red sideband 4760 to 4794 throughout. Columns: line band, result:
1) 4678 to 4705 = 0.7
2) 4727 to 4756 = -0.5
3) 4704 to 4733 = 0.1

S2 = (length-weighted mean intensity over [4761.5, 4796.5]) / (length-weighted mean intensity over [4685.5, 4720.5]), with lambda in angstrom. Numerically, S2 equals 1.1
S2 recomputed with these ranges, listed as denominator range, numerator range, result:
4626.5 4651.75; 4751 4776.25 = 1.02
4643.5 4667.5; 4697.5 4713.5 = 0.97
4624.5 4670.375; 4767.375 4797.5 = 1.06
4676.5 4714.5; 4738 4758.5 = 1.08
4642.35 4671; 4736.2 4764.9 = 1.08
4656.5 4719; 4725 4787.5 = 1.06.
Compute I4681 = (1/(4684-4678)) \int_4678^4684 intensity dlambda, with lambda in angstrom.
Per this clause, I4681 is 255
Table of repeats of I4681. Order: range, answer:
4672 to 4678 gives 272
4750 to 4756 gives 287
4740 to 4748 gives 292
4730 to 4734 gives 278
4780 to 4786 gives 282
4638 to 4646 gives 260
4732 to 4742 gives 279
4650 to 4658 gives 277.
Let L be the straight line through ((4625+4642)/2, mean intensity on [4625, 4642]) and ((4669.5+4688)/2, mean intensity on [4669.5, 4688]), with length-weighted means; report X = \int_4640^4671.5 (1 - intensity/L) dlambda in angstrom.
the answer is 1.4 angstrom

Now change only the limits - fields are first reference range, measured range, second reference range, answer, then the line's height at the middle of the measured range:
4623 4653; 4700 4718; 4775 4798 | 1.3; 280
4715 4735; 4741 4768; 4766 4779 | -0.2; 279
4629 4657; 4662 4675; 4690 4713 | 0.5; 263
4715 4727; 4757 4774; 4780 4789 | 0.6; 282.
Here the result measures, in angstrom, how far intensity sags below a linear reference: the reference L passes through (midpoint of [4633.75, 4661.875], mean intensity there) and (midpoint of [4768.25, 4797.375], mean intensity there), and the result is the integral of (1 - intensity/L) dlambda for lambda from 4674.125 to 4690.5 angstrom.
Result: 0.1 angstrom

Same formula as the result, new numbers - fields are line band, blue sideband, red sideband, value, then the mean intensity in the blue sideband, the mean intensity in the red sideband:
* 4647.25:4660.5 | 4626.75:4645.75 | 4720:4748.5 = 0.1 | 272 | 285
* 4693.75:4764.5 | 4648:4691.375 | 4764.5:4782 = -0.6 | 266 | 278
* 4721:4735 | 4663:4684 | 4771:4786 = -0.8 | 256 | 283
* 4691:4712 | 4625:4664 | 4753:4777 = 1.2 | 271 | 275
